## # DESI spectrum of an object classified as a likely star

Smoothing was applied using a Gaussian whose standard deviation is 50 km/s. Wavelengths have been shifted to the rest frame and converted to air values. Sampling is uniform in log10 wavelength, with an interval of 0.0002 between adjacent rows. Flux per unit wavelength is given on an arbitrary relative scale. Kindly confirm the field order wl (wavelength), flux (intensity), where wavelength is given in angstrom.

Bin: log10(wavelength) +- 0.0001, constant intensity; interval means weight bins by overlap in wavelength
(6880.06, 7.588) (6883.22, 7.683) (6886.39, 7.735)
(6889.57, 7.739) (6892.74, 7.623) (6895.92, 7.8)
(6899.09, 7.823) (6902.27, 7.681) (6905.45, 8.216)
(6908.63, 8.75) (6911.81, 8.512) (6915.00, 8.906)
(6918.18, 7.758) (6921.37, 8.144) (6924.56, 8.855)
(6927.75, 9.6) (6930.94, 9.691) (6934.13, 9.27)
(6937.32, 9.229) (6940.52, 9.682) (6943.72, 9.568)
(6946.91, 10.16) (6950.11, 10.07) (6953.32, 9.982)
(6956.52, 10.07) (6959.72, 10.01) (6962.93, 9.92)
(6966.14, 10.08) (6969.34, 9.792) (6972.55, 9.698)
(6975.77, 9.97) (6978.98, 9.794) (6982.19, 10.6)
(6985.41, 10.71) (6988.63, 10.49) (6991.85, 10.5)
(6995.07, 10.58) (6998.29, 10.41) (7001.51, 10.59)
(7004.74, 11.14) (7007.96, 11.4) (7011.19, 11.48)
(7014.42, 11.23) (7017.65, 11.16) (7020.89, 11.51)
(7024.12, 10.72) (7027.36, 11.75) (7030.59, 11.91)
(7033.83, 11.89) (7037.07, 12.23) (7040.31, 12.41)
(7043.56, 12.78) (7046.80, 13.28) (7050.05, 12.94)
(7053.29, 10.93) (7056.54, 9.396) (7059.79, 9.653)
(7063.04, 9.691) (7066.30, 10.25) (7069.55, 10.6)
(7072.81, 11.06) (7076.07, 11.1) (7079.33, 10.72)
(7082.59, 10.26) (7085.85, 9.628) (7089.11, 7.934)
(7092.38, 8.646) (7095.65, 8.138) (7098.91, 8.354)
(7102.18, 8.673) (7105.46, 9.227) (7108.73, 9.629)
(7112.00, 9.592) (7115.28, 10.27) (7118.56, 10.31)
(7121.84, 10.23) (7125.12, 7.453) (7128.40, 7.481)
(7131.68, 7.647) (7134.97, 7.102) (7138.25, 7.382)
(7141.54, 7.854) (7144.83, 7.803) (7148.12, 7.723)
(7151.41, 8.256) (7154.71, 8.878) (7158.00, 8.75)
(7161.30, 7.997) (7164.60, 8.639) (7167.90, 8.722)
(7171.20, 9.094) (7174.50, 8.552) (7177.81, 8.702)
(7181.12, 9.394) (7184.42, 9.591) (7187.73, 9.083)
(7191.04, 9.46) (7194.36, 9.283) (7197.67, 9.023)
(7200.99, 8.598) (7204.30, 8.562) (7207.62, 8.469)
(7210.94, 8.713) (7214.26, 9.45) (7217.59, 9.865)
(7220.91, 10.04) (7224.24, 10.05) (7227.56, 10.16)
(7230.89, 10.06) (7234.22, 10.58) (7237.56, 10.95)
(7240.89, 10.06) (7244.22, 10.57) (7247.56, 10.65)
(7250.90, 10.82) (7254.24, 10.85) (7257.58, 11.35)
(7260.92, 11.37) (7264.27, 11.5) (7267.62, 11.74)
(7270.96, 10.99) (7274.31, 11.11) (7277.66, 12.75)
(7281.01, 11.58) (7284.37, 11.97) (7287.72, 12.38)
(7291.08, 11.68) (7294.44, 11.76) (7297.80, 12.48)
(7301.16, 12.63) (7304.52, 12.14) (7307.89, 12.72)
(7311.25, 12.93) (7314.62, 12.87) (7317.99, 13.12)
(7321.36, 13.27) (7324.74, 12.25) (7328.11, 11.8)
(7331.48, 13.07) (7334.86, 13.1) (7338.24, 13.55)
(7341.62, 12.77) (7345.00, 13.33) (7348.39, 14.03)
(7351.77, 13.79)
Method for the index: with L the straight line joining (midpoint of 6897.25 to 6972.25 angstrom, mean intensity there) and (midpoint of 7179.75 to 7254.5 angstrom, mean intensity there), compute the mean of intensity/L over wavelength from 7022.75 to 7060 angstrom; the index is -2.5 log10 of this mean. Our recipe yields -0.24 mag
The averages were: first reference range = 9.21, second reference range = 9.73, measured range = 11.7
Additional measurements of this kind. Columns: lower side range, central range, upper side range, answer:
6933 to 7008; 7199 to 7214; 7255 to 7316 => 0.31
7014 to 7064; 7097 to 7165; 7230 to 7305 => 0.32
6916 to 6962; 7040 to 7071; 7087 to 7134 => -0.23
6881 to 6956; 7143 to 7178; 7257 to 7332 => 0.28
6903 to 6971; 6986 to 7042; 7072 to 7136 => -0.21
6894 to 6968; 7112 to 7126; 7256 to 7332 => 0.11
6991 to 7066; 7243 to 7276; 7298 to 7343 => 0.13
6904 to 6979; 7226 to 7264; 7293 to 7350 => 0.14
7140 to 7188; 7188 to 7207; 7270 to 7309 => 0.06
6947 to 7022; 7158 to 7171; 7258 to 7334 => 0.32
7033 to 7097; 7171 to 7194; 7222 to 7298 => 0.20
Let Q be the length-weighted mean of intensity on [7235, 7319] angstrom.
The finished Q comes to 11.7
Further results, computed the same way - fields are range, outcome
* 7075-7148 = 8.84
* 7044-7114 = 10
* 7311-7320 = 13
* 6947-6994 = 10.1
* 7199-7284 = 10.5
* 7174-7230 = 9.26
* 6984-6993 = 10.6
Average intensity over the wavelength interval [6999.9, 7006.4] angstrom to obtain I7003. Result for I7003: 10.9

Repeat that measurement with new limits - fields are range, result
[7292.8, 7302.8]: 12.3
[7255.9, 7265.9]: 11.4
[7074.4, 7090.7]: 9.94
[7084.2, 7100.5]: 8.55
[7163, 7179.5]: 8.74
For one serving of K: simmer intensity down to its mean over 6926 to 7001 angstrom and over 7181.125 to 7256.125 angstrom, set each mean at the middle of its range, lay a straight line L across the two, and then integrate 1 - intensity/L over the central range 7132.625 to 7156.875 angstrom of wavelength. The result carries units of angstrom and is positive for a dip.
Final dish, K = 4.84 angstrom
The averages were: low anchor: 10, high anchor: 9.77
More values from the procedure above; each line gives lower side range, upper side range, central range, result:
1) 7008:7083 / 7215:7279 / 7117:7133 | 3.5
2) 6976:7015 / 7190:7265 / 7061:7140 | 8.9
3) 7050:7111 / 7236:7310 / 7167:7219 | 8.5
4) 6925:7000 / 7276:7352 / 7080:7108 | 5.2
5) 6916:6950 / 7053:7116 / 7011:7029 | -3.5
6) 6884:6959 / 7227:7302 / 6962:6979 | -1.3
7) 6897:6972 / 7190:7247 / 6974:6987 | -1.4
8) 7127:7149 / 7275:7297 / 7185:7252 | 1.8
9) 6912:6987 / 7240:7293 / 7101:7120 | 1.6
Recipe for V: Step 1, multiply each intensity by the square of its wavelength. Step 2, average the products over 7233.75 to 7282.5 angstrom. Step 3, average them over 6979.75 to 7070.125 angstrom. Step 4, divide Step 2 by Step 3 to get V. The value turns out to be 1.1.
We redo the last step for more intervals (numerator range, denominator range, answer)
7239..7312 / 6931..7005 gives 1.26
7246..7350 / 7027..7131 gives 1.27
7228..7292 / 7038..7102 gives 1.14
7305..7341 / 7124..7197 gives 1.59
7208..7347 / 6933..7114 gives 1.20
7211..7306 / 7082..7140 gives 1.32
